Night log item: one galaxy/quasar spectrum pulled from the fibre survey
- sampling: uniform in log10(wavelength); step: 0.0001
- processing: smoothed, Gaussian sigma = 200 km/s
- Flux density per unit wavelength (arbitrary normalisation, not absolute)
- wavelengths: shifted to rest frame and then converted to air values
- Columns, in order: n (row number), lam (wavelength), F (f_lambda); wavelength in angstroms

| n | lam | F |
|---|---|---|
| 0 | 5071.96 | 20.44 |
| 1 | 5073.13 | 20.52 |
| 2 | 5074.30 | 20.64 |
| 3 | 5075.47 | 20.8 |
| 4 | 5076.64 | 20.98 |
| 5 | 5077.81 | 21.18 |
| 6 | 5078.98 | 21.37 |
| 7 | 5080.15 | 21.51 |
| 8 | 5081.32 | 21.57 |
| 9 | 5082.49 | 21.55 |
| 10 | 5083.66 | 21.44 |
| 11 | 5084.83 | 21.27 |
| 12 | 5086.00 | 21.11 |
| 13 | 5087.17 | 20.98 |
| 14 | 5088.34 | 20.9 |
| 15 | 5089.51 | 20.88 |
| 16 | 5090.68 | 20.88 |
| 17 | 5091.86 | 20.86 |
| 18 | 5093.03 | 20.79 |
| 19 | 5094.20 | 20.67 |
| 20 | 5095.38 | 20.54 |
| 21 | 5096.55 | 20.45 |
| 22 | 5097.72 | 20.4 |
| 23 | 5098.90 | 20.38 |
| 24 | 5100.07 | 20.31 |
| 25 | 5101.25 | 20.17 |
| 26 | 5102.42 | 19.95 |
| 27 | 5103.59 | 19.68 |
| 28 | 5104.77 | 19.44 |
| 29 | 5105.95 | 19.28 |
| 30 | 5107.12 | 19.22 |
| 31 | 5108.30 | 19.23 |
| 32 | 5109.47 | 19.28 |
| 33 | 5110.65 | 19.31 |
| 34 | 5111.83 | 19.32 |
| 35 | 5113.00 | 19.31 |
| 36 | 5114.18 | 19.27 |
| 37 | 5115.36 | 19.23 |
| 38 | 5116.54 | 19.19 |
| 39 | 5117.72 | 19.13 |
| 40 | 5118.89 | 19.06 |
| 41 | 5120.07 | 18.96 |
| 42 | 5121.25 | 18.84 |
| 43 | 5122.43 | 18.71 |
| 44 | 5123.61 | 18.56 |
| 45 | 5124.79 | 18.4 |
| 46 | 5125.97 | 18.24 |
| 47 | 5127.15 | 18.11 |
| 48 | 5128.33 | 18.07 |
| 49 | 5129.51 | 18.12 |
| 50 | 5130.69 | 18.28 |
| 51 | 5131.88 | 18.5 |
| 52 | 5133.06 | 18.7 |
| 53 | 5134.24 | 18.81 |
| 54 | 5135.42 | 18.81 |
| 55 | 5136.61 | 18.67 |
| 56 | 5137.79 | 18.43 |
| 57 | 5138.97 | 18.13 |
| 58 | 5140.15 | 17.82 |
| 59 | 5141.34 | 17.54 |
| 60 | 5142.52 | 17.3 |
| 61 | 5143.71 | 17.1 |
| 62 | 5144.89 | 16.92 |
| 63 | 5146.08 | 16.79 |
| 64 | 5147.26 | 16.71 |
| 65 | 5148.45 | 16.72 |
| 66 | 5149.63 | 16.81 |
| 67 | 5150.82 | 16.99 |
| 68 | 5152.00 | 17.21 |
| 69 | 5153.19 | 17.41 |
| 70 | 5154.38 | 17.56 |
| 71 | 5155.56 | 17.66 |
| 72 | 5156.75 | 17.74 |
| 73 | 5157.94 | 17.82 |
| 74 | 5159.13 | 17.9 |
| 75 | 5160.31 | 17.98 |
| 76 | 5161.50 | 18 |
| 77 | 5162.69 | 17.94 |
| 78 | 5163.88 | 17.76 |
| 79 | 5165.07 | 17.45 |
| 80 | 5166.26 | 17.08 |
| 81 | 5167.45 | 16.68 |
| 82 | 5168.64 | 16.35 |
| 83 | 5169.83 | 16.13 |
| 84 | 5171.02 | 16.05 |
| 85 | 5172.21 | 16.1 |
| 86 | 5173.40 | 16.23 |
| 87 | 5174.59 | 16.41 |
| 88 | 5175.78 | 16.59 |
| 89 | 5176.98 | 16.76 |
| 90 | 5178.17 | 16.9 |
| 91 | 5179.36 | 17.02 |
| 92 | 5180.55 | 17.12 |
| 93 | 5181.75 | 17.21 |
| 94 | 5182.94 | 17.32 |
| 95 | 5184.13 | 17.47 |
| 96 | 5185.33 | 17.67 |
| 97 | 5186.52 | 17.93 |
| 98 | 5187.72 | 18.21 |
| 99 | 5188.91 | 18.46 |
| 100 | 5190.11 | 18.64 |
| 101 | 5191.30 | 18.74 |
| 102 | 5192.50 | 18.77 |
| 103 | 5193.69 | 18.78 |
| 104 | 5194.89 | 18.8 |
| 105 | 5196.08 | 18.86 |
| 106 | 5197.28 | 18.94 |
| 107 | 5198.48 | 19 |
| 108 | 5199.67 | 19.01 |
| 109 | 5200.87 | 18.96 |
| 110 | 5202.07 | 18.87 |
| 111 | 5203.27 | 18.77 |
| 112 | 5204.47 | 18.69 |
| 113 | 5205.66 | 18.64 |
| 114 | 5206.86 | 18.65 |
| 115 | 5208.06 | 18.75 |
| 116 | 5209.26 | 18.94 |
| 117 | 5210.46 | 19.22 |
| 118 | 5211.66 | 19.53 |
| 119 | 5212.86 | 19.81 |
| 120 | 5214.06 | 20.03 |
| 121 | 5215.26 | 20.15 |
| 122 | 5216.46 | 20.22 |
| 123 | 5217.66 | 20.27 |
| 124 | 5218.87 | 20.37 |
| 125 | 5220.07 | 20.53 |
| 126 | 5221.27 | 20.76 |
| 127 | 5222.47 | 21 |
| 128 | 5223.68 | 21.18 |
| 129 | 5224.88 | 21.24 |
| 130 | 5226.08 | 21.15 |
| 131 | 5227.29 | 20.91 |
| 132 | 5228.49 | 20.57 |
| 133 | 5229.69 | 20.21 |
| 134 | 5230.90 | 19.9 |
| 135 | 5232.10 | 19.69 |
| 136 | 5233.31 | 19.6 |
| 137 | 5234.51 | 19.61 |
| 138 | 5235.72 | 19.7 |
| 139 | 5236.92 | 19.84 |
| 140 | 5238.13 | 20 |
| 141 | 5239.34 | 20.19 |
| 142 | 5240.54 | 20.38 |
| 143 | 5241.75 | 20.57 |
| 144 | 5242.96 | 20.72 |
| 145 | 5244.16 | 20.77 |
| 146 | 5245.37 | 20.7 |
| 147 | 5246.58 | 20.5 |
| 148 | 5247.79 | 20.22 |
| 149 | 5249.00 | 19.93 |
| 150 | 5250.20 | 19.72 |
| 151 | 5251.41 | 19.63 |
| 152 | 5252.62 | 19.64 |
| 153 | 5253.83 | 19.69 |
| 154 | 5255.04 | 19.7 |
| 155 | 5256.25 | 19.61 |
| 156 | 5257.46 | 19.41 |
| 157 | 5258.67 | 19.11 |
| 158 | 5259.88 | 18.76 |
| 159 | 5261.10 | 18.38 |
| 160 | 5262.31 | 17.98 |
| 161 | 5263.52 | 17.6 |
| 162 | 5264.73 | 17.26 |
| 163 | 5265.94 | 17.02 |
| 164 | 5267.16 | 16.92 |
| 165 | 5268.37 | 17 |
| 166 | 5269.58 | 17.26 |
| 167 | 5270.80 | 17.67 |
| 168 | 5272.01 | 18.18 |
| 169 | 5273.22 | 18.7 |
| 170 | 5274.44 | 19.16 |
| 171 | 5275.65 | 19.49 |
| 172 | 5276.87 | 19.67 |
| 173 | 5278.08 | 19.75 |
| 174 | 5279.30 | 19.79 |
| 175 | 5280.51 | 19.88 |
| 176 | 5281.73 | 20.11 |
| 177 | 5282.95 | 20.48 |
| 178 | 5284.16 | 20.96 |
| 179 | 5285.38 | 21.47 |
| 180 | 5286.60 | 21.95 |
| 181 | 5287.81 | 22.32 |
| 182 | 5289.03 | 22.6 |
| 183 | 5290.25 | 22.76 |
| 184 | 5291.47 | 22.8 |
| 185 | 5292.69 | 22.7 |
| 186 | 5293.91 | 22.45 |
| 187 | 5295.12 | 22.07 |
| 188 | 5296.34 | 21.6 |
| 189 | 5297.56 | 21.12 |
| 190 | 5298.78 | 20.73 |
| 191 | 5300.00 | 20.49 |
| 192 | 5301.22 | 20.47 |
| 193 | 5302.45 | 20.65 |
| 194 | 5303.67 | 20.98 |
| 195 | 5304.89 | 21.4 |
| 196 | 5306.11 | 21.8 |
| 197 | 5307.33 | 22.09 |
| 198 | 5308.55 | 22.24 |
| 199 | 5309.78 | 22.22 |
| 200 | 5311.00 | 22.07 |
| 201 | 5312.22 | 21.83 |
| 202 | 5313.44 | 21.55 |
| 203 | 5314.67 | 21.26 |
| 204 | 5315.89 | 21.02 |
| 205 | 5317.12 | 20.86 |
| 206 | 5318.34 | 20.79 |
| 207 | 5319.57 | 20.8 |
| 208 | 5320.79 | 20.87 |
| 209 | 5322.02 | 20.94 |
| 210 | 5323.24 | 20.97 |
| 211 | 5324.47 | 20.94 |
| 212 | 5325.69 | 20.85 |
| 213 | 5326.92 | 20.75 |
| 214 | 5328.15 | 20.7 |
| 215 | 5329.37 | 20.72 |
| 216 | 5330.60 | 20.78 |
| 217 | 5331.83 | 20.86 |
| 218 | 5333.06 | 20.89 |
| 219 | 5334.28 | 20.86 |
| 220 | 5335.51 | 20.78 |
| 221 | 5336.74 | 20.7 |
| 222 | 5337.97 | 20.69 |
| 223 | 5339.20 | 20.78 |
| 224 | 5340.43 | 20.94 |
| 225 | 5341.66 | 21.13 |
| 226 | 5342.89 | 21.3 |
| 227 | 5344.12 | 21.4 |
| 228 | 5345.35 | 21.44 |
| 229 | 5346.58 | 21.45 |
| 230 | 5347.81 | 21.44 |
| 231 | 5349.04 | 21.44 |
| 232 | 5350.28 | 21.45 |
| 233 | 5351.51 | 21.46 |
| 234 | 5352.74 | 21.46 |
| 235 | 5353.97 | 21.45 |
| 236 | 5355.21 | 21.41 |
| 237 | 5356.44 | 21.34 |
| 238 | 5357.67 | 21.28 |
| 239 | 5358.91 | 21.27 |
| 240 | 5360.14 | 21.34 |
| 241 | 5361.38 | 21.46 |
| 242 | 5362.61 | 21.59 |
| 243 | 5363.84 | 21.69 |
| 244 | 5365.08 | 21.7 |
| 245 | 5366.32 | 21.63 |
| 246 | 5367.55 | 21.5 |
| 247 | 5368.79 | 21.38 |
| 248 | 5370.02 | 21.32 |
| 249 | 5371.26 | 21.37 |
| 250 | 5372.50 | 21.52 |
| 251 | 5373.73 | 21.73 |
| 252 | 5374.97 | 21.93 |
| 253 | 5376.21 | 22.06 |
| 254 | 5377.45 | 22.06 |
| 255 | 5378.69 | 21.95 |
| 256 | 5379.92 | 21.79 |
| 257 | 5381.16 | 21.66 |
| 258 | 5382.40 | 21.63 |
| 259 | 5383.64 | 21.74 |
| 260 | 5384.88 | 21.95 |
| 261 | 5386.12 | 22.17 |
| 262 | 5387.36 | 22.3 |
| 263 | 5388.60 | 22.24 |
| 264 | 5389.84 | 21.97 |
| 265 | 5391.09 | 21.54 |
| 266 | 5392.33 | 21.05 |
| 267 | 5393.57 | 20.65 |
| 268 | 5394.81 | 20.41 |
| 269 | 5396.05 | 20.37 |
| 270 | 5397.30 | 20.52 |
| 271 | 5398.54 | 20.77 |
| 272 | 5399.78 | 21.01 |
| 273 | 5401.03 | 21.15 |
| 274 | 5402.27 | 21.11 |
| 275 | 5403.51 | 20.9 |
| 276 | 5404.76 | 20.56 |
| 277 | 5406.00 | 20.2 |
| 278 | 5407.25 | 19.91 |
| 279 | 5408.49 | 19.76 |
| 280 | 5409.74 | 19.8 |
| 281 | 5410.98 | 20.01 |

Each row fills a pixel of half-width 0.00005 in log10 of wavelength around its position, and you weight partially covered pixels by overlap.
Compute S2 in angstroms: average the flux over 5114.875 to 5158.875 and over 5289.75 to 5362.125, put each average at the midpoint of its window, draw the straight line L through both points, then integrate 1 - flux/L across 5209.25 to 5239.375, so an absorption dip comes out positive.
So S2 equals -1.0 angstroms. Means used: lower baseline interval 18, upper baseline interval 21.3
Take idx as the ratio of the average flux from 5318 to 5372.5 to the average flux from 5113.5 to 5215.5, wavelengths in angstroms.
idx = 1.2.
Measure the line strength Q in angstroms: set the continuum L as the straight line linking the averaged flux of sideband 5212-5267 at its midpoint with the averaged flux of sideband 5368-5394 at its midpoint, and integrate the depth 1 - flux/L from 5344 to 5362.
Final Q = 0.0 angstroms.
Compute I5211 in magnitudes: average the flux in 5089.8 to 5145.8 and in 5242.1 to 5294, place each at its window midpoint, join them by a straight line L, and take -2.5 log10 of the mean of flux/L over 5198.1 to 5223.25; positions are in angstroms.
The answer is 0.00 mag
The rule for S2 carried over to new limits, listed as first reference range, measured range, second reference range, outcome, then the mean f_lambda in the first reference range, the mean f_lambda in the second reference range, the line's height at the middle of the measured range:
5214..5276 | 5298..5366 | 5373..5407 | -1.8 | 19.6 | 21.4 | 20.7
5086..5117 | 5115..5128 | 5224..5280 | 0.8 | 20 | 19.4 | 19.9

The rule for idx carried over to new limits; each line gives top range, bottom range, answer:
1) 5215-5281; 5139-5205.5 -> 1.11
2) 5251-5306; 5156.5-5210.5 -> 1.12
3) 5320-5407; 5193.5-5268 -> 1.09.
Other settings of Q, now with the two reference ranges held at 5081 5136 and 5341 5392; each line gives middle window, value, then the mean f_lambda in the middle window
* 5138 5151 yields 1.8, 17.2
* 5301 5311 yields -0.2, 21.5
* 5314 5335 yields 0.4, 20.9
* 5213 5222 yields 0.1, 20.3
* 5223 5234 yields 0.0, 20.5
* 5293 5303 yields -0.1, 21.2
